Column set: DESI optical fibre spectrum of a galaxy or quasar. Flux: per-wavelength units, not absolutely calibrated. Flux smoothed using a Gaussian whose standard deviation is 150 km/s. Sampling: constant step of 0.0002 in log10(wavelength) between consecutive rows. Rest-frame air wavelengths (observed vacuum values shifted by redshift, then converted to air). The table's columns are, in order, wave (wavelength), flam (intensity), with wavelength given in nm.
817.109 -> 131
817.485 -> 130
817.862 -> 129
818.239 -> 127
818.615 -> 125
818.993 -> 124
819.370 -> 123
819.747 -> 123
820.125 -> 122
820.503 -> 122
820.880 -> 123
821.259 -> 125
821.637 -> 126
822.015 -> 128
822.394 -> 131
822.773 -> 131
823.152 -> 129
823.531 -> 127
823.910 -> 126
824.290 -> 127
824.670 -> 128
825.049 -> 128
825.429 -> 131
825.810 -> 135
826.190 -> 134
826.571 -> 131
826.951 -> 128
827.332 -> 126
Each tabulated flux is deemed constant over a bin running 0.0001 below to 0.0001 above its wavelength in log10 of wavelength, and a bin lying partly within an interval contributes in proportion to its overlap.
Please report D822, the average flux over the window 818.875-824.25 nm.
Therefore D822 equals 126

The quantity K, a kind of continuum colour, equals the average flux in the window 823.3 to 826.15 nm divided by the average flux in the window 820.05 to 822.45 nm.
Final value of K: 1.0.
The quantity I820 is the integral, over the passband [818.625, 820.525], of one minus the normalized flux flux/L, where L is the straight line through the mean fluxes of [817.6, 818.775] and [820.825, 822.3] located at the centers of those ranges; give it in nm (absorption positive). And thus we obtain 0.06 nm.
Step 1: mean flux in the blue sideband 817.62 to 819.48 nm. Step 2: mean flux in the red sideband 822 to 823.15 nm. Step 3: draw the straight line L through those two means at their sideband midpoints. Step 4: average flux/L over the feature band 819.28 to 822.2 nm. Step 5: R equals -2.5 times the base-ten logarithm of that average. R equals 0.04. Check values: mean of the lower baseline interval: 126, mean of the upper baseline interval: 130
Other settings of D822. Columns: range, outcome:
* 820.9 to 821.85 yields 125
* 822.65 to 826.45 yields 130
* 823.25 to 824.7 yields 127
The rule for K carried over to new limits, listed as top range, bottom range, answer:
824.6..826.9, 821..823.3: 1.02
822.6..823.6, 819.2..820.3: 1.05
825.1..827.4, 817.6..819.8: 1.04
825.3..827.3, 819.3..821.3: 1.07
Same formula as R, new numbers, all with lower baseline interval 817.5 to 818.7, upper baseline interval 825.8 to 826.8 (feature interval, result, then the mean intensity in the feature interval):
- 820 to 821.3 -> 0.056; 123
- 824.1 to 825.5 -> 0.030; 128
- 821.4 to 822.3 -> 0.023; 127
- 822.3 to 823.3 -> 0.003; 130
